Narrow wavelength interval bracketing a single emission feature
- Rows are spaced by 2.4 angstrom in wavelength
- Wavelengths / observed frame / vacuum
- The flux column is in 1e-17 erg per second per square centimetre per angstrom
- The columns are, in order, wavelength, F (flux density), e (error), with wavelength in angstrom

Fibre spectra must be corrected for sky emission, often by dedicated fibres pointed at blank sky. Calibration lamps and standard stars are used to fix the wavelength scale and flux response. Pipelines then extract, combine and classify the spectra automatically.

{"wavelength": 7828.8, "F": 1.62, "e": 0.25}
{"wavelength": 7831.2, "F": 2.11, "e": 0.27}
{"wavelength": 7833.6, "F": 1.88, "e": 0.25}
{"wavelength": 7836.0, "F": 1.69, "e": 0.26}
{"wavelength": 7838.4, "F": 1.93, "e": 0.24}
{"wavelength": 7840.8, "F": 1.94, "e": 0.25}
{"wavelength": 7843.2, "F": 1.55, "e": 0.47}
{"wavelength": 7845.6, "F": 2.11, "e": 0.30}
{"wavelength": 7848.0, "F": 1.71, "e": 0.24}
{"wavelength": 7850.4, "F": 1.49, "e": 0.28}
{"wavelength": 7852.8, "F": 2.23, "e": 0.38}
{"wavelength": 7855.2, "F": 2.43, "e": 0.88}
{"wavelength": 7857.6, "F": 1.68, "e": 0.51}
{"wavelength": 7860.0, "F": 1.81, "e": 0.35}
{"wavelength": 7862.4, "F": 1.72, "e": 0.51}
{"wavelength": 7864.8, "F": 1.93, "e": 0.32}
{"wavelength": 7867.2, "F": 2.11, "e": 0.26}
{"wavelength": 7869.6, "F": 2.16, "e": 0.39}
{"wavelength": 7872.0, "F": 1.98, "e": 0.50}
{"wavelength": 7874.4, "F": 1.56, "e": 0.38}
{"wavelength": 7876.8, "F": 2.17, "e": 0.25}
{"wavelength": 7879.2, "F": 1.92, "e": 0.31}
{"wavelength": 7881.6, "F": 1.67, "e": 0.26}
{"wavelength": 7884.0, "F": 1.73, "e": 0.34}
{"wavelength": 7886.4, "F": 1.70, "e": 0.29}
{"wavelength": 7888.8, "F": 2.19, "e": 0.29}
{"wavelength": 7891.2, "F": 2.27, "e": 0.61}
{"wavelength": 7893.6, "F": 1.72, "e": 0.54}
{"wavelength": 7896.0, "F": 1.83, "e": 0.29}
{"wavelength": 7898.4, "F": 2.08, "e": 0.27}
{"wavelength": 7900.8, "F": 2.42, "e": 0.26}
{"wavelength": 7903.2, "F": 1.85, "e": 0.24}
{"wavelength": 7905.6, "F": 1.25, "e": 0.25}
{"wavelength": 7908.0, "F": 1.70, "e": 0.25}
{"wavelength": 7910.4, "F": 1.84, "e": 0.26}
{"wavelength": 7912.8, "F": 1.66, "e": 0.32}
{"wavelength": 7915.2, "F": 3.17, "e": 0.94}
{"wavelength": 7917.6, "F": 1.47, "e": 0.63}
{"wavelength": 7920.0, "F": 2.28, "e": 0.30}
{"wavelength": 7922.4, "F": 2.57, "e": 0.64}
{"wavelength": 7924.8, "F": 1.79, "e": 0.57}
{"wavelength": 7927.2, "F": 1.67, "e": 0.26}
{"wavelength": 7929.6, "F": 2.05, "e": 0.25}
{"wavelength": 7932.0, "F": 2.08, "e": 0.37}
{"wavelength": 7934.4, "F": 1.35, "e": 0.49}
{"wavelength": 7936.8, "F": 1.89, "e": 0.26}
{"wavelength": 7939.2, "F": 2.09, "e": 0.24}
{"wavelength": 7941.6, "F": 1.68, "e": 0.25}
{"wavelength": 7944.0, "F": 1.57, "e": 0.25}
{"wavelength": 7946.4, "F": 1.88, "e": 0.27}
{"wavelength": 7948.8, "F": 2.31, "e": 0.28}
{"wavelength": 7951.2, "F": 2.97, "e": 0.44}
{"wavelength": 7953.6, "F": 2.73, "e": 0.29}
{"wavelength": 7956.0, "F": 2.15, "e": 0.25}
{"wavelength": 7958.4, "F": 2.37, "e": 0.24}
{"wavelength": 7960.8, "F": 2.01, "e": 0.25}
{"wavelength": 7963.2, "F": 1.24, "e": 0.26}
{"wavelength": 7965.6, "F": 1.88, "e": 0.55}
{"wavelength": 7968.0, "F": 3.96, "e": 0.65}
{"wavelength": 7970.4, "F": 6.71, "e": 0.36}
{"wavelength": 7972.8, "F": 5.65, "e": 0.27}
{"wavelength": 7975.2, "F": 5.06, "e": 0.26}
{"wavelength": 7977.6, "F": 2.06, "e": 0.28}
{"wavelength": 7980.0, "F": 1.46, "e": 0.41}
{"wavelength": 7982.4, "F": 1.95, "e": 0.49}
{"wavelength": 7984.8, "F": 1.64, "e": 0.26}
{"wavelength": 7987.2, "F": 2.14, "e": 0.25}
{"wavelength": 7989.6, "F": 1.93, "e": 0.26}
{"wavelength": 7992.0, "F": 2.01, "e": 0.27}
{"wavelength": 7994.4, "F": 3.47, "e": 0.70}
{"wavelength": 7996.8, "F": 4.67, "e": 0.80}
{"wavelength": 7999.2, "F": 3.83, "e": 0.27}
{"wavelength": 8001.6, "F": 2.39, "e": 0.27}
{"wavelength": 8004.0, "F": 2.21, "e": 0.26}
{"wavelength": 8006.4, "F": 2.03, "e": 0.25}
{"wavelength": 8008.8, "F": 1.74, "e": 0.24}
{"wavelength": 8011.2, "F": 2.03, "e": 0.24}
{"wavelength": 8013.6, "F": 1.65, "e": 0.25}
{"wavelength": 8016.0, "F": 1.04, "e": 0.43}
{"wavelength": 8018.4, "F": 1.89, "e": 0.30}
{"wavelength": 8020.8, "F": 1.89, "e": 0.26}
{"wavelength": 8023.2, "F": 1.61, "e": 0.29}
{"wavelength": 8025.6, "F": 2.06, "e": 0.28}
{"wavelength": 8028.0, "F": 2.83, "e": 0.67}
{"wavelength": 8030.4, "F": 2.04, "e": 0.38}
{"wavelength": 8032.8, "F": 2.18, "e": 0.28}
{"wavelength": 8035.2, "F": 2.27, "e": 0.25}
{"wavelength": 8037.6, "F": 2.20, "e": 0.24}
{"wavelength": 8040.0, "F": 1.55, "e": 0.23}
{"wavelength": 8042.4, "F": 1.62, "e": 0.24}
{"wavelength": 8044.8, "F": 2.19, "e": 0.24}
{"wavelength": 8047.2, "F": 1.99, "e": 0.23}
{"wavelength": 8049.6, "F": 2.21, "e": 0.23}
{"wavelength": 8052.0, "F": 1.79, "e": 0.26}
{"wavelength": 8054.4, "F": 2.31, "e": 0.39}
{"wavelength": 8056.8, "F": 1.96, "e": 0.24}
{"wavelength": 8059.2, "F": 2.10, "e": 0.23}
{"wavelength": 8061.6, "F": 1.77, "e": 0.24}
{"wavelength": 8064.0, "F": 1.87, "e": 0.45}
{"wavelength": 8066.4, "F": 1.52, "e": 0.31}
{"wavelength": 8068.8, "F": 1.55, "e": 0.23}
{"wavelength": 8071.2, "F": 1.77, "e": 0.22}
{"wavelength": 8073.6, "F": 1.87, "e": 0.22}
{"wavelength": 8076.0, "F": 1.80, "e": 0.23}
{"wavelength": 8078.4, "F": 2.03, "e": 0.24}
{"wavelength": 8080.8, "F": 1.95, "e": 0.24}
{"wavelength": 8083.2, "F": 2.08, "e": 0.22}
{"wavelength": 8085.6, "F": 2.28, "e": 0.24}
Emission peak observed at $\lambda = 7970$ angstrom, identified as Halpha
